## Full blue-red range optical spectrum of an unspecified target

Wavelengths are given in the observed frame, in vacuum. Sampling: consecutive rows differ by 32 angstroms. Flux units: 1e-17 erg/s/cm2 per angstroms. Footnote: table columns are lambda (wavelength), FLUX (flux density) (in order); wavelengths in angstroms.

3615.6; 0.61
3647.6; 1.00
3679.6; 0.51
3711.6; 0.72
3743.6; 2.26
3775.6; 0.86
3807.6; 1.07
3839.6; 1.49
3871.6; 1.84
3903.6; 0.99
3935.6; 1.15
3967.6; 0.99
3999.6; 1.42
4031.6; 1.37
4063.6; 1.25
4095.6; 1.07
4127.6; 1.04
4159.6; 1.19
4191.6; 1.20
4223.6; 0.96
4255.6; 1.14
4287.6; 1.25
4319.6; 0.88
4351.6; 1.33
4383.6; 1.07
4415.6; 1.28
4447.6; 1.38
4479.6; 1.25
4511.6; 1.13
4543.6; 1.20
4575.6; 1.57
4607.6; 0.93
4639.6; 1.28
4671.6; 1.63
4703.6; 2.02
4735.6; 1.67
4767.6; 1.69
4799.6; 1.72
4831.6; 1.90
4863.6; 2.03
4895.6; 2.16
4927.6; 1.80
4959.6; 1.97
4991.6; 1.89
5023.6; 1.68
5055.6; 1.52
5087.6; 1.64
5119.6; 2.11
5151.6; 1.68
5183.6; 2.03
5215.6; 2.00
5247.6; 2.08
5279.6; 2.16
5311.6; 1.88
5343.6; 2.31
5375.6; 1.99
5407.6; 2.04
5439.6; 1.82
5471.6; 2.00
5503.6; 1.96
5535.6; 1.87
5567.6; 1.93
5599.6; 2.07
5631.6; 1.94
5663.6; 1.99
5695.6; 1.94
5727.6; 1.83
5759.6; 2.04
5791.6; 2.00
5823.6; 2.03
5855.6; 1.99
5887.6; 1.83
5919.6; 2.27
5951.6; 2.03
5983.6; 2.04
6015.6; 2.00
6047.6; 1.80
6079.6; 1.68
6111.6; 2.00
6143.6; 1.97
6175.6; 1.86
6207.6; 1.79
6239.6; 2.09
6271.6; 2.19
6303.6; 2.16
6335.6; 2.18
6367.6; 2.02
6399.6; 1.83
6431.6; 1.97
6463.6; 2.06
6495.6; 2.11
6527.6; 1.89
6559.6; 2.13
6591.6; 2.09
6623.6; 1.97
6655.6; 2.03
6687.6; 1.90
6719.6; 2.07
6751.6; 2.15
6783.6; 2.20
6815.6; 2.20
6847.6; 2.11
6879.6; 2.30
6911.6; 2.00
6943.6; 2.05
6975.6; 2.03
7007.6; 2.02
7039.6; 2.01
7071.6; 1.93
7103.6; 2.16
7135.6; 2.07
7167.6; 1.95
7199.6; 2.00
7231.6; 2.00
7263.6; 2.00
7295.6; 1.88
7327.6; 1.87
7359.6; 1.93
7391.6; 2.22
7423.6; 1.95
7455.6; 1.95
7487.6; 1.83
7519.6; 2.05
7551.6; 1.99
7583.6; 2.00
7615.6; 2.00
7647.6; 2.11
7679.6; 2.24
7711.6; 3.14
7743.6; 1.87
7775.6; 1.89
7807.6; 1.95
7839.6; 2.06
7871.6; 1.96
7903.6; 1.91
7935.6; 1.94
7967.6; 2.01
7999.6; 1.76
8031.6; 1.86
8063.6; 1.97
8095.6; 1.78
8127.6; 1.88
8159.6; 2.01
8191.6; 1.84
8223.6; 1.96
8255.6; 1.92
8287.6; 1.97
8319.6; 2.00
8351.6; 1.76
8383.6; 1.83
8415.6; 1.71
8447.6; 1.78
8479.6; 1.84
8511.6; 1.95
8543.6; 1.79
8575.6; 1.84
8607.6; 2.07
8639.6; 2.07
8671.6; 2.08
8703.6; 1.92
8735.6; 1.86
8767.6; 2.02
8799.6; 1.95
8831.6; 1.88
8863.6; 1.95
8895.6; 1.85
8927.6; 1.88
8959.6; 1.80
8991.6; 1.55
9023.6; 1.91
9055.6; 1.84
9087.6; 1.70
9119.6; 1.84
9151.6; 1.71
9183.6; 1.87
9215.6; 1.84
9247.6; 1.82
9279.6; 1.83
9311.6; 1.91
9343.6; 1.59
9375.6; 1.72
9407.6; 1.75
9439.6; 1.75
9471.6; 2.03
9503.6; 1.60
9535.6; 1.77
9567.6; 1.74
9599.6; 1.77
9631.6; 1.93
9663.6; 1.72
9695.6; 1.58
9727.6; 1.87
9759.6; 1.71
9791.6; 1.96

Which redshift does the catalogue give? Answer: 0.173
